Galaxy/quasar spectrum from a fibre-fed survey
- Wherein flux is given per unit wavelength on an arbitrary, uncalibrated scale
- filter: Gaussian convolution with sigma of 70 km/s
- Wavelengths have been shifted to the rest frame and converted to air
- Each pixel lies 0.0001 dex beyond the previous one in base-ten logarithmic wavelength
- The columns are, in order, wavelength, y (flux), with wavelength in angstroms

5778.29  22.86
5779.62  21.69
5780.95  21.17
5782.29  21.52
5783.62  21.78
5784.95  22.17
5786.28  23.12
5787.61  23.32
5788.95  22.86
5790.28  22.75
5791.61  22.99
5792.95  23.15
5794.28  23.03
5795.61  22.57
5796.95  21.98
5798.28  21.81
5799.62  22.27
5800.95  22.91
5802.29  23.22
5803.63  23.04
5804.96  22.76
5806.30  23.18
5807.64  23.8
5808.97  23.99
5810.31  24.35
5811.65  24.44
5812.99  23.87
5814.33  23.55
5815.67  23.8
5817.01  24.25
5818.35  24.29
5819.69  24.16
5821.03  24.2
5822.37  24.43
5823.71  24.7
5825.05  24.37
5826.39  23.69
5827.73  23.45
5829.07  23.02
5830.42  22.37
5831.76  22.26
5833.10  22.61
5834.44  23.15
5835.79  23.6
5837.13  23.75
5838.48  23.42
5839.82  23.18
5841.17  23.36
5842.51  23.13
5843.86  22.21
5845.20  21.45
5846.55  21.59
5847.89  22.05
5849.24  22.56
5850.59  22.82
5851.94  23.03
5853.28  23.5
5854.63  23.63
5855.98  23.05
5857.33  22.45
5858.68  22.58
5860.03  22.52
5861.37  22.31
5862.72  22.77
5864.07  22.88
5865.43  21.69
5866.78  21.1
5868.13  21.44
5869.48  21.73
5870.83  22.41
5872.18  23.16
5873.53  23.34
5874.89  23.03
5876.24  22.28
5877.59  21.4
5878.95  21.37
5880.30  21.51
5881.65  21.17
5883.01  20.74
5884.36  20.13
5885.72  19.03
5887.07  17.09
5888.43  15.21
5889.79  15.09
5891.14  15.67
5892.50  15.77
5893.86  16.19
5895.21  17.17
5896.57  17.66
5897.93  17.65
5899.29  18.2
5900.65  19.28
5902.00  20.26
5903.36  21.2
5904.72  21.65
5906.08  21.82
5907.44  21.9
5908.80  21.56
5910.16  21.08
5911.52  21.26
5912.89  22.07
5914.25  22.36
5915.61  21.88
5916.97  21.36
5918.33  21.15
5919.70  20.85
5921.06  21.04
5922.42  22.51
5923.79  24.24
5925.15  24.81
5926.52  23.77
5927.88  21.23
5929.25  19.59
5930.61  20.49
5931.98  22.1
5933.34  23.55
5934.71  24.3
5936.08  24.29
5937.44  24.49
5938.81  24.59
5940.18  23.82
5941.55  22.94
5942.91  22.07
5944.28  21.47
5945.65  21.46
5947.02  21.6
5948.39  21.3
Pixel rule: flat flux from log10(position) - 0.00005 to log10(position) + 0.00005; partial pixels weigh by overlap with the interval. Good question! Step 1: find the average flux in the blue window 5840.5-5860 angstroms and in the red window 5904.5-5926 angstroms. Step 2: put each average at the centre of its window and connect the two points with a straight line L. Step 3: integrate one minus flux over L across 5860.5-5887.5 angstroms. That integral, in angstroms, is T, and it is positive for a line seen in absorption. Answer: 1.0 angstroms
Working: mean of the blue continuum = 22.7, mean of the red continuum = 22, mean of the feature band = 21.6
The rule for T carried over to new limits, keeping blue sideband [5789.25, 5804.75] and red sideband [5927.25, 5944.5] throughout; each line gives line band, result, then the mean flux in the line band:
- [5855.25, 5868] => 0.22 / 22.3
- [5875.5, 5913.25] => 5.42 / 19.5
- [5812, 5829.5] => -0.99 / 24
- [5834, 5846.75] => -0.12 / 22.9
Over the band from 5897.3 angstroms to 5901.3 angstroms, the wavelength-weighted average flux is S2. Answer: 18.4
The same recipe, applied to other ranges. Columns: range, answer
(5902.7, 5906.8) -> 21.6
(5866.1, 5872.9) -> 22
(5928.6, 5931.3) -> 20.1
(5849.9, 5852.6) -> 22.9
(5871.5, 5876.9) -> 23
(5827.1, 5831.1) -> 22.9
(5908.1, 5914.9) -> 21.6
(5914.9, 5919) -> 21.5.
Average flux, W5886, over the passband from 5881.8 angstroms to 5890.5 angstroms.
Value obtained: 18.1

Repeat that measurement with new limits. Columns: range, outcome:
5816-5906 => 21.6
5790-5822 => 23.4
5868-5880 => 22.3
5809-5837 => 23.7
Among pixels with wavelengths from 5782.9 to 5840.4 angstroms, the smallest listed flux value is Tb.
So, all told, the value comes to 21.78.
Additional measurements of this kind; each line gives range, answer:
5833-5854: 21.45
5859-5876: 21.1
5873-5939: 15.09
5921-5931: 19.59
